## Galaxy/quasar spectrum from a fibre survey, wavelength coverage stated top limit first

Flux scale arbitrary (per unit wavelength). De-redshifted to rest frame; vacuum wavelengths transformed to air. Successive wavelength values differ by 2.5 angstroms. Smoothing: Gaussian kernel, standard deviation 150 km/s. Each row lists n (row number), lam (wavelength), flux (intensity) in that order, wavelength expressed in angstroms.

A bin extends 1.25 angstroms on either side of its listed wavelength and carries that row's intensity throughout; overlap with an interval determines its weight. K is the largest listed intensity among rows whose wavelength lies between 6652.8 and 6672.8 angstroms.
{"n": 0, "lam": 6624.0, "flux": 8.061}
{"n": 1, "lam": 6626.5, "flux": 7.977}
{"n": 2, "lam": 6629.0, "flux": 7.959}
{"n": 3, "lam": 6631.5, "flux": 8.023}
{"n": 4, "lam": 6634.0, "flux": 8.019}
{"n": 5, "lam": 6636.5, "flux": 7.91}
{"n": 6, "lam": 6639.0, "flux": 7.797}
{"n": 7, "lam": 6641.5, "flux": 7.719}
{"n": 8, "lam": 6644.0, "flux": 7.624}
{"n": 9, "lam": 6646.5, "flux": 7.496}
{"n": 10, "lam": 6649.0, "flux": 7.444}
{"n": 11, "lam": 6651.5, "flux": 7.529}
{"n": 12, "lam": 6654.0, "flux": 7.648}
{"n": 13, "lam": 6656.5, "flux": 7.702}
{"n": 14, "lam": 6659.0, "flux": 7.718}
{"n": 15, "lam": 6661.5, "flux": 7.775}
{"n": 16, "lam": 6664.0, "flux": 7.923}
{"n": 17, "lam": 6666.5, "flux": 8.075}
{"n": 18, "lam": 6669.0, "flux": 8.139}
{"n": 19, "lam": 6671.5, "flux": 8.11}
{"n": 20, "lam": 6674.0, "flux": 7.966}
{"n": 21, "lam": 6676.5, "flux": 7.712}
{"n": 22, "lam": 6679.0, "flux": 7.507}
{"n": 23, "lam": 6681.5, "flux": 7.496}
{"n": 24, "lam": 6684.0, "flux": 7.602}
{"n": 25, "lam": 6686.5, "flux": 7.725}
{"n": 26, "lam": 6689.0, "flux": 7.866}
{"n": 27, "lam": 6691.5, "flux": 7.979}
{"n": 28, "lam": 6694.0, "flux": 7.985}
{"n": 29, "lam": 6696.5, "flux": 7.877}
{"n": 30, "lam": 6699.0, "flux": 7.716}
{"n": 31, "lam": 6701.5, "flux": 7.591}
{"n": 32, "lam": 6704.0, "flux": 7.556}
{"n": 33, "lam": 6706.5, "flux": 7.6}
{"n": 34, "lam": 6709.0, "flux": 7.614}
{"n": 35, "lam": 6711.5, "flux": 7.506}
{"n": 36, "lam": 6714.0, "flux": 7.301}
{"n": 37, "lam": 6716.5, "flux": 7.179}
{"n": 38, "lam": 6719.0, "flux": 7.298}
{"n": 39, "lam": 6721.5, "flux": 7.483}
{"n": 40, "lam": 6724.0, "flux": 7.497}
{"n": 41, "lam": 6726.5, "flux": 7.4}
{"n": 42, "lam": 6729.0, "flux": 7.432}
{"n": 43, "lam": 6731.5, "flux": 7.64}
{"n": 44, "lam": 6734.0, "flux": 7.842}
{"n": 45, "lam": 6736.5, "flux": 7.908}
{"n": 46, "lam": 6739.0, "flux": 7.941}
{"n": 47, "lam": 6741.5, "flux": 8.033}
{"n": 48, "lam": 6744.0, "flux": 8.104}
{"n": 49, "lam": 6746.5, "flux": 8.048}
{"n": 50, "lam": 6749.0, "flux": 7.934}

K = 8.139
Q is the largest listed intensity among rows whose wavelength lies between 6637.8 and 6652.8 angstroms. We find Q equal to 7.797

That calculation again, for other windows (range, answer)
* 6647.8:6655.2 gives 7.648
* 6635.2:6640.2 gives 7.91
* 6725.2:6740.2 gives 7.941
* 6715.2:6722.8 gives 7.483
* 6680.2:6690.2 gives 7.866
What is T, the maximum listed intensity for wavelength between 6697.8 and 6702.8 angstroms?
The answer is 7.716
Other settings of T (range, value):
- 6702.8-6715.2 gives 7.614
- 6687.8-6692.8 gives 7.979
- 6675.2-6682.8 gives 7.712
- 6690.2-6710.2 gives 7.985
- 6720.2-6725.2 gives 7.497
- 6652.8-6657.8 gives 7.702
